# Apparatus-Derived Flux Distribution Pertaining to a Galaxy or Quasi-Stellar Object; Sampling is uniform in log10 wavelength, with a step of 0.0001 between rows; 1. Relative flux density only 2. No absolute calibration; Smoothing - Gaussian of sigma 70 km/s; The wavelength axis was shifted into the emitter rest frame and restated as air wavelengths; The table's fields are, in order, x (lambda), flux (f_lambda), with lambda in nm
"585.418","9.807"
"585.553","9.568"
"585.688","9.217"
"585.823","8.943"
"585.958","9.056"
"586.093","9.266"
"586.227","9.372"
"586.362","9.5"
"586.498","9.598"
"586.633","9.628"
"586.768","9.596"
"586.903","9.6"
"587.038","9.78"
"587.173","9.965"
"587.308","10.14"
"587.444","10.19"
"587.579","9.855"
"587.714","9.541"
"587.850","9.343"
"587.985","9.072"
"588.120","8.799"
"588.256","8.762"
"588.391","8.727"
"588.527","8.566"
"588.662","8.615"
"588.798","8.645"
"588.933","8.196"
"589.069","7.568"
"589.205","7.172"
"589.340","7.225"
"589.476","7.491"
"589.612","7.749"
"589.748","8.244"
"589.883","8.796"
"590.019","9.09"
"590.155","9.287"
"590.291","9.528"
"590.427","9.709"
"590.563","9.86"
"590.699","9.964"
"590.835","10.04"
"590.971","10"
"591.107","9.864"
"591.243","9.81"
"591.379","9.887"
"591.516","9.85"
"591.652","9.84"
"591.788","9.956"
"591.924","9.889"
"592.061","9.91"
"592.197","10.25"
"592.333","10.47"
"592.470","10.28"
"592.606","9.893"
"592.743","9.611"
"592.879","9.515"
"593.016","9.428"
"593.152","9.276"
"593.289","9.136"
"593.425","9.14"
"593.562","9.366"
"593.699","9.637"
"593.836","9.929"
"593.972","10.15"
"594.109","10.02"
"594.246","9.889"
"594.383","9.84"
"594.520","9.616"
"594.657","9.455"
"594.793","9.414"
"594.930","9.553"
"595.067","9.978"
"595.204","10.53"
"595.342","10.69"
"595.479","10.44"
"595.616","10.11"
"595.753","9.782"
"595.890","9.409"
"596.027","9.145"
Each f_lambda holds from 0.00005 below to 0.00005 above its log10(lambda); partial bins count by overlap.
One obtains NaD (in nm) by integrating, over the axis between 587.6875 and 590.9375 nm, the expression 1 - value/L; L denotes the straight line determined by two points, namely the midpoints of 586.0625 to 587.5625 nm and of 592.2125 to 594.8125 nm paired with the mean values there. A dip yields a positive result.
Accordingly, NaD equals 0.32 nm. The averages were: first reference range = 9.71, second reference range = 9.71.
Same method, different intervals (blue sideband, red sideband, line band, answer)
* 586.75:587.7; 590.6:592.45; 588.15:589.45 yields 0.230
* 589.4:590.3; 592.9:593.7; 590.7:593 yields -0.244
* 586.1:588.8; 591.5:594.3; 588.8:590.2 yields 0.212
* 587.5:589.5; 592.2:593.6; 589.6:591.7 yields -0.099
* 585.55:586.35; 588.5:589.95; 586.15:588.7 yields -0.213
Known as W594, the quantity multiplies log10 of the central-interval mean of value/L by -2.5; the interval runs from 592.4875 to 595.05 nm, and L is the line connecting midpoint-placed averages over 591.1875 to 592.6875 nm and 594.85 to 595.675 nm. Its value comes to 0.05 mag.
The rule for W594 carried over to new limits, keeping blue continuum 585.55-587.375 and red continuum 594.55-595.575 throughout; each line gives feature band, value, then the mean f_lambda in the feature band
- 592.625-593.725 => 0.06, 9.4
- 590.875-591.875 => -0.01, 9.89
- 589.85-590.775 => 0.03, 9.49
